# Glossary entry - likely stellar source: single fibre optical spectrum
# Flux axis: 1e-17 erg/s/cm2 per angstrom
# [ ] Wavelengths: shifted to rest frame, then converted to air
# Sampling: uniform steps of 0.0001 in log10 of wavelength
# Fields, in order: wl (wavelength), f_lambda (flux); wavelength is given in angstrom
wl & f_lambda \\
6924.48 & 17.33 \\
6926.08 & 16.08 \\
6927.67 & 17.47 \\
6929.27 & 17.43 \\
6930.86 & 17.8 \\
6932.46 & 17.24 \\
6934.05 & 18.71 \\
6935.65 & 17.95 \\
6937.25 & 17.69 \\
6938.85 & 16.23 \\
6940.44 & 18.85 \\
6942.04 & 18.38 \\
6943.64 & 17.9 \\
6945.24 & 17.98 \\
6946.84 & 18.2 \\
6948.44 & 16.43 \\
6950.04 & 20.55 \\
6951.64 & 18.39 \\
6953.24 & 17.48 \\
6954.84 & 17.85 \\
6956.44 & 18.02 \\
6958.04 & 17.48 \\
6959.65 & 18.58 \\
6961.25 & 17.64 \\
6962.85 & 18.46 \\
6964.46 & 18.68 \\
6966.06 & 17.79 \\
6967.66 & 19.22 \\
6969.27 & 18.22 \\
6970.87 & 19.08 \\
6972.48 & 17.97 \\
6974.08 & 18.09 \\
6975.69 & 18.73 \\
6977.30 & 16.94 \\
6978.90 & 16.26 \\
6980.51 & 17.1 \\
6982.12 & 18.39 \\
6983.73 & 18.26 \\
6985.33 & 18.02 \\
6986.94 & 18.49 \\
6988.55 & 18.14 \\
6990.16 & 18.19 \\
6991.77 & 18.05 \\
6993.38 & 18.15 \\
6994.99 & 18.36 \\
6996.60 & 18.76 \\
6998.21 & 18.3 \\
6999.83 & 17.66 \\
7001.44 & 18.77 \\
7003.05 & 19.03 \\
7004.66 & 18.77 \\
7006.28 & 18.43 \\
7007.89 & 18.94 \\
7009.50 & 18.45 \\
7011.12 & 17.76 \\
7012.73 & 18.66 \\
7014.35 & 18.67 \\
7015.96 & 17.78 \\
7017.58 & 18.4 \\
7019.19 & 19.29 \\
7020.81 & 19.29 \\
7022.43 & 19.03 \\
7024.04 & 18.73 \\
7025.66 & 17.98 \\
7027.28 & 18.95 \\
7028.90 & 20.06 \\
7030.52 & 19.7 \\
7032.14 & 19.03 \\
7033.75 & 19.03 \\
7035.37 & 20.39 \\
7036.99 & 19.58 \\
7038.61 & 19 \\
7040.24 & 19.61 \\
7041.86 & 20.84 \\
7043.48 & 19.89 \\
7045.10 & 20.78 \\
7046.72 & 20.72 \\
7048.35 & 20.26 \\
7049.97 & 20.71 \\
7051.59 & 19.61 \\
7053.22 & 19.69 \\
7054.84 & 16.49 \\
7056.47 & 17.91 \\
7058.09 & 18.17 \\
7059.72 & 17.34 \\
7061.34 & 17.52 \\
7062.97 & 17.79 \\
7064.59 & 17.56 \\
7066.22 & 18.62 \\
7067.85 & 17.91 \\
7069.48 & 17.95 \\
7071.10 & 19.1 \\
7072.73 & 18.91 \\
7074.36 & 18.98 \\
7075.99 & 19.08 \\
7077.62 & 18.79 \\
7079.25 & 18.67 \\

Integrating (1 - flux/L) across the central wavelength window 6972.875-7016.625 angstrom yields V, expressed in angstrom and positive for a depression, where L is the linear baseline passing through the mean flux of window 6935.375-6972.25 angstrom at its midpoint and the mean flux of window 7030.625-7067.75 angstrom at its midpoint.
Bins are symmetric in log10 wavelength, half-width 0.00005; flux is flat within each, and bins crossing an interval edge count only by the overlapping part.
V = 0.85 angstrom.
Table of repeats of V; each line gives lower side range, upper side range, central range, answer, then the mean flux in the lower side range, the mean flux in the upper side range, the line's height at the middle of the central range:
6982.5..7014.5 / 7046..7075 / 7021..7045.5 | -1.28 angstrom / 18.4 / 18.6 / 18.5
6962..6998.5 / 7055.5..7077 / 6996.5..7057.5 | -2.99 angstrom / 18.2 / 18.2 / 18.2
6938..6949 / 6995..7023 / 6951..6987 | 0.05 angstrom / 17.7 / 18.6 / 18.1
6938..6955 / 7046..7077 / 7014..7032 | -0.46 angstrom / 18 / 18.6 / 18.4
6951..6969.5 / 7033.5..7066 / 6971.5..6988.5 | 0.47 angstrom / 18.1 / 19.1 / 18.4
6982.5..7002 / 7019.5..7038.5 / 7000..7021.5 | 0.17 angstrom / 18.3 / 19.2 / 18.8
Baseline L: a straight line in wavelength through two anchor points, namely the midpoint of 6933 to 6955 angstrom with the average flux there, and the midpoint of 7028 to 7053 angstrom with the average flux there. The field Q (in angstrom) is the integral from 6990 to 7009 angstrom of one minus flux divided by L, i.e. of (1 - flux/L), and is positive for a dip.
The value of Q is 0.7 angstrom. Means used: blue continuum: 18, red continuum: 19.9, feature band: 18.5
